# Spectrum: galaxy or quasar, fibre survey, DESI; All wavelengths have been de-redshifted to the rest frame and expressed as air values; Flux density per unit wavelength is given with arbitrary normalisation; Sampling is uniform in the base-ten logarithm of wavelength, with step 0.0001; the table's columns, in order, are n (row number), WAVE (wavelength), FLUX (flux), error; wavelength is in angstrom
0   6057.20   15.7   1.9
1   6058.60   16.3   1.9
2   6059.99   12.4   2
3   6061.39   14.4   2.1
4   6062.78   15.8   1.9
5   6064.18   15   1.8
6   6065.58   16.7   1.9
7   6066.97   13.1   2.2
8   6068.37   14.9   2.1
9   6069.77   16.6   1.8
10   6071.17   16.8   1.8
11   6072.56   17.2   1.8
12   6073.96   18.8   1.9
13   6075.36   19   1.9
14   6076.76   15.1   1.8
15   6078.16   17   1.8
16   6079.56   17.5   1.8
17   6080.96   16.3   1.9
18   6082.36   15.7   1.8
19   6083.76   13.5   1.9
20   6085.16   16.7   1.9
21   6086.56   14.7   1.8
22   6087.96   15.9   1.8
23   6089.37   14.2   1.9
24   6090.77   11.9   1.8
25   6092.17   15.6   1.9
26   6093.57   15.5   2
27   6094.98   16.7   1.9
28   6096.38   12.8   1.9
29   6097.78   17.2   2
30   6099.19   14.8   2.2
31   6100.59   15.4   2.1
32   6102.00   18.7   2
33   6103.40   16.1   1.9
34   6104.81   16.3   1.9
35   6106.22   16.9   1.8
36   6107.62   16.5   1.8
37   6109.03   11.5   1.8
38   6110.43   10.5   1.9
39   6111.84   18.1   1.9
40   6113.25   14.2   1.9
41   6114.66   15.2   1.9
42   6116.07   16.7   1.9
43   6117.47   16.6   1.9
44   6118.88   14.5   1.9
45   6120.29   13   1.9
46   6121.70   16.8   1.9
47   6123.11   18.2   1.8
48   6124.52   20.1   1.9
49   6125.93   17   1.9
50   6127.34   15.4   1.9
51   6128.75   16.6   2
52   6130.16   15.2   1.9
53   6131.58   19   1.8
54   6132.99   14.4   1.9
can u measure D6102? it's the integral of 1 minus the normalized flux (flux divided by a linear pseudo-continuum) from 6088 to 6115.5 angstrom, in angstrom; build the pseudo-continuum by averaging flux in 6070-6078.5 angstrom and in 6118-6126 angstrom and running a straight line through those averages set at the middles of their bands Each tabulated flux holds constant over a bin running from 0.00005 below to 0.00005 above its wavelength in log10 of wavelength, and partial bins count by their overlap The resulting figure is 2.7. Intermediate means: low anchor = 17.3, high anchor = 16.6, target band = 15.2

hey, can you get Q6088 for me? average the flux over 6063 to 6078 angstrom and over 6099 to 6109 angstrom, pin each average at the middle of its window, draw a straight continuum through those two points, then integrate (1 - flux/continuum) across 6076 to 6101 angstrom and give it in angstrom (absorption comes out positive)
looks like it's 1.3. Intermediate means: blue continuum 16.3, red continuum 16.1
